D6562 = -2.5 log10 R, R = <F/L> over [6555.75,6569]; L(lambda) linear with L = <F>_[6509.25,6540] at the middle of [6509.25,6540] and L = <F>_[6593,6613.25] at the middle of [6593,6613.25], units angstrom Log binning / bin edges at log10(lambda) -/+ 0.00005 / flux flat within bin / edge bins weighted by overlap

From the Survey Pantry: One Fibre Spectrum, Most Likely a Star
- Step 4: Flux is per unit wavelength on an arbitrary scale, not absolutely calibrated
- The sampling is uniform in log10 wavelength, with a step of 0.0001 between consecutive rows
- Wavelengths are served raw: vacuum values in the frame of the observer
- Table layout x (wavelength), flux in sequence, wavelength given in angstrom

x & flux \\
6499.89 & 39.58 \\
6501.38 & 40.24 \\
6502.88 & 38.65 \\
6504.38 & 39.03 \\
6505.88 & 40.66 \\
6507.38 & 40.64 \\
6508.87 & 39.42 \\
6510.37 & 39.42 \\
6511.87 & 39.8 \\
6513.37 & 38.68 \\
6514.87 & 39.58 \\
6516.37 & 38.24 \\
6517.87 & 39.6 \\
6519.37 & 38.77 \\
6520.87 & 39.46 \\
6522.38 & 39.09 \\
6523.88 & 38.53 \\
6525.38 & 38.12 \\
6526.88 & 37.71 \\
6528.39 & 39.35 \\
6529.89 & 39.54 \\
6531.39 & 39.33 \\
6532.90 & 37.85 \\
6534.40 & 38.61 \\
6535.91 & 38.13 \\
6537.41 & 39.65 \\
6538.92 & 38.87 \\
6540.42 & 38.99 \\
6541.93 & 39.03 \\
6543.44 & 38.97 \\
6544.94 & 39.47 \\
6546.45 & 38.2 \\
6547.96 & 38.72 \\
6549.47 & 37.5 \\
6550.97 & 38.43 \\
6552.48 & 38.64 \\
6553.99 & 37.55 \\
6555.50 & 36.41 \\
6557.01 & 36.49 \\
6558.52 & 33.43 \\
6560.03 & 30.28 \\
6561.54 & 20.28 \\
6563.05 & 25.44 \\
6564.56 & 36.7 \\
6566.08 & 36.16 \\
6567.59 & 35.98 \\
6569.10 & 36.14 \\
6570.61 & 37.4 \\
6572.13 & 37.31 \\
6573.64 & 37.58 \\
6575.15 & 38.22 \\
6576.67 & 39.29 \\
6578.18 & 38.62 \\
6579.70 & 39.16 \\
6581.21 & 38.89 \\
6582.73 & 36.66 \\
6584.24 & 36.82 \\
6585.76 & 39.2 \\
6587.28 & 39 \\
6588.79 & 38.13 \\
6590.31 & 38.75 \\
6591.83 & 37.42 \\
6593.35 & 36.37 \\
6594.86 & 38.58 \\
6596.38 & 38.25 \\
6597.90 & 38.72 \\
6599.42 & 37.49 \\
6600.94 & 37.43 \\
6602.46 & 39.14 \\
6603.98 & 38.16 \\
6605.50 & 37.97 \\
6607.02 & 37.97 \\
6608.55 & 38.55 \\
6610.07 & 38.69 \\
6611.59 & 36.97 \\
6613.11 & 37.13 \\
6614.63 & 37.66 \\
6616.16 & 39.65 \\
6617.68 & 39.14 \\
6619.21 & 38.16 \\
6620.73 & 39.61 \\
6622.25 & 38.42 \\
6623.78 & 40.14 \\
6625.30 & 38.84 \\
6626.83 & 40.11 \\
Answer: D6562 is 0.19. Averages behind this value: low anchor 38.9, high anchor 38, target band 32.2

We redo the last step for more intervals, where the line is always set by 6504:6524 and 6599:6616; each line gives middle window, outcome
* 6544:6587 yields 0.07 mag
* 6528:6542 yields 0.00 mag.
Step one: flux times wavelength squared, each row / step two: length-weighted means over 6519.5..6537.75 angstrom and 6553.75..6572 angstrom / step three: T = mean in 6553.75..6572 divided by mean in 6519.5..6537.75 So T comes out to 0.87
